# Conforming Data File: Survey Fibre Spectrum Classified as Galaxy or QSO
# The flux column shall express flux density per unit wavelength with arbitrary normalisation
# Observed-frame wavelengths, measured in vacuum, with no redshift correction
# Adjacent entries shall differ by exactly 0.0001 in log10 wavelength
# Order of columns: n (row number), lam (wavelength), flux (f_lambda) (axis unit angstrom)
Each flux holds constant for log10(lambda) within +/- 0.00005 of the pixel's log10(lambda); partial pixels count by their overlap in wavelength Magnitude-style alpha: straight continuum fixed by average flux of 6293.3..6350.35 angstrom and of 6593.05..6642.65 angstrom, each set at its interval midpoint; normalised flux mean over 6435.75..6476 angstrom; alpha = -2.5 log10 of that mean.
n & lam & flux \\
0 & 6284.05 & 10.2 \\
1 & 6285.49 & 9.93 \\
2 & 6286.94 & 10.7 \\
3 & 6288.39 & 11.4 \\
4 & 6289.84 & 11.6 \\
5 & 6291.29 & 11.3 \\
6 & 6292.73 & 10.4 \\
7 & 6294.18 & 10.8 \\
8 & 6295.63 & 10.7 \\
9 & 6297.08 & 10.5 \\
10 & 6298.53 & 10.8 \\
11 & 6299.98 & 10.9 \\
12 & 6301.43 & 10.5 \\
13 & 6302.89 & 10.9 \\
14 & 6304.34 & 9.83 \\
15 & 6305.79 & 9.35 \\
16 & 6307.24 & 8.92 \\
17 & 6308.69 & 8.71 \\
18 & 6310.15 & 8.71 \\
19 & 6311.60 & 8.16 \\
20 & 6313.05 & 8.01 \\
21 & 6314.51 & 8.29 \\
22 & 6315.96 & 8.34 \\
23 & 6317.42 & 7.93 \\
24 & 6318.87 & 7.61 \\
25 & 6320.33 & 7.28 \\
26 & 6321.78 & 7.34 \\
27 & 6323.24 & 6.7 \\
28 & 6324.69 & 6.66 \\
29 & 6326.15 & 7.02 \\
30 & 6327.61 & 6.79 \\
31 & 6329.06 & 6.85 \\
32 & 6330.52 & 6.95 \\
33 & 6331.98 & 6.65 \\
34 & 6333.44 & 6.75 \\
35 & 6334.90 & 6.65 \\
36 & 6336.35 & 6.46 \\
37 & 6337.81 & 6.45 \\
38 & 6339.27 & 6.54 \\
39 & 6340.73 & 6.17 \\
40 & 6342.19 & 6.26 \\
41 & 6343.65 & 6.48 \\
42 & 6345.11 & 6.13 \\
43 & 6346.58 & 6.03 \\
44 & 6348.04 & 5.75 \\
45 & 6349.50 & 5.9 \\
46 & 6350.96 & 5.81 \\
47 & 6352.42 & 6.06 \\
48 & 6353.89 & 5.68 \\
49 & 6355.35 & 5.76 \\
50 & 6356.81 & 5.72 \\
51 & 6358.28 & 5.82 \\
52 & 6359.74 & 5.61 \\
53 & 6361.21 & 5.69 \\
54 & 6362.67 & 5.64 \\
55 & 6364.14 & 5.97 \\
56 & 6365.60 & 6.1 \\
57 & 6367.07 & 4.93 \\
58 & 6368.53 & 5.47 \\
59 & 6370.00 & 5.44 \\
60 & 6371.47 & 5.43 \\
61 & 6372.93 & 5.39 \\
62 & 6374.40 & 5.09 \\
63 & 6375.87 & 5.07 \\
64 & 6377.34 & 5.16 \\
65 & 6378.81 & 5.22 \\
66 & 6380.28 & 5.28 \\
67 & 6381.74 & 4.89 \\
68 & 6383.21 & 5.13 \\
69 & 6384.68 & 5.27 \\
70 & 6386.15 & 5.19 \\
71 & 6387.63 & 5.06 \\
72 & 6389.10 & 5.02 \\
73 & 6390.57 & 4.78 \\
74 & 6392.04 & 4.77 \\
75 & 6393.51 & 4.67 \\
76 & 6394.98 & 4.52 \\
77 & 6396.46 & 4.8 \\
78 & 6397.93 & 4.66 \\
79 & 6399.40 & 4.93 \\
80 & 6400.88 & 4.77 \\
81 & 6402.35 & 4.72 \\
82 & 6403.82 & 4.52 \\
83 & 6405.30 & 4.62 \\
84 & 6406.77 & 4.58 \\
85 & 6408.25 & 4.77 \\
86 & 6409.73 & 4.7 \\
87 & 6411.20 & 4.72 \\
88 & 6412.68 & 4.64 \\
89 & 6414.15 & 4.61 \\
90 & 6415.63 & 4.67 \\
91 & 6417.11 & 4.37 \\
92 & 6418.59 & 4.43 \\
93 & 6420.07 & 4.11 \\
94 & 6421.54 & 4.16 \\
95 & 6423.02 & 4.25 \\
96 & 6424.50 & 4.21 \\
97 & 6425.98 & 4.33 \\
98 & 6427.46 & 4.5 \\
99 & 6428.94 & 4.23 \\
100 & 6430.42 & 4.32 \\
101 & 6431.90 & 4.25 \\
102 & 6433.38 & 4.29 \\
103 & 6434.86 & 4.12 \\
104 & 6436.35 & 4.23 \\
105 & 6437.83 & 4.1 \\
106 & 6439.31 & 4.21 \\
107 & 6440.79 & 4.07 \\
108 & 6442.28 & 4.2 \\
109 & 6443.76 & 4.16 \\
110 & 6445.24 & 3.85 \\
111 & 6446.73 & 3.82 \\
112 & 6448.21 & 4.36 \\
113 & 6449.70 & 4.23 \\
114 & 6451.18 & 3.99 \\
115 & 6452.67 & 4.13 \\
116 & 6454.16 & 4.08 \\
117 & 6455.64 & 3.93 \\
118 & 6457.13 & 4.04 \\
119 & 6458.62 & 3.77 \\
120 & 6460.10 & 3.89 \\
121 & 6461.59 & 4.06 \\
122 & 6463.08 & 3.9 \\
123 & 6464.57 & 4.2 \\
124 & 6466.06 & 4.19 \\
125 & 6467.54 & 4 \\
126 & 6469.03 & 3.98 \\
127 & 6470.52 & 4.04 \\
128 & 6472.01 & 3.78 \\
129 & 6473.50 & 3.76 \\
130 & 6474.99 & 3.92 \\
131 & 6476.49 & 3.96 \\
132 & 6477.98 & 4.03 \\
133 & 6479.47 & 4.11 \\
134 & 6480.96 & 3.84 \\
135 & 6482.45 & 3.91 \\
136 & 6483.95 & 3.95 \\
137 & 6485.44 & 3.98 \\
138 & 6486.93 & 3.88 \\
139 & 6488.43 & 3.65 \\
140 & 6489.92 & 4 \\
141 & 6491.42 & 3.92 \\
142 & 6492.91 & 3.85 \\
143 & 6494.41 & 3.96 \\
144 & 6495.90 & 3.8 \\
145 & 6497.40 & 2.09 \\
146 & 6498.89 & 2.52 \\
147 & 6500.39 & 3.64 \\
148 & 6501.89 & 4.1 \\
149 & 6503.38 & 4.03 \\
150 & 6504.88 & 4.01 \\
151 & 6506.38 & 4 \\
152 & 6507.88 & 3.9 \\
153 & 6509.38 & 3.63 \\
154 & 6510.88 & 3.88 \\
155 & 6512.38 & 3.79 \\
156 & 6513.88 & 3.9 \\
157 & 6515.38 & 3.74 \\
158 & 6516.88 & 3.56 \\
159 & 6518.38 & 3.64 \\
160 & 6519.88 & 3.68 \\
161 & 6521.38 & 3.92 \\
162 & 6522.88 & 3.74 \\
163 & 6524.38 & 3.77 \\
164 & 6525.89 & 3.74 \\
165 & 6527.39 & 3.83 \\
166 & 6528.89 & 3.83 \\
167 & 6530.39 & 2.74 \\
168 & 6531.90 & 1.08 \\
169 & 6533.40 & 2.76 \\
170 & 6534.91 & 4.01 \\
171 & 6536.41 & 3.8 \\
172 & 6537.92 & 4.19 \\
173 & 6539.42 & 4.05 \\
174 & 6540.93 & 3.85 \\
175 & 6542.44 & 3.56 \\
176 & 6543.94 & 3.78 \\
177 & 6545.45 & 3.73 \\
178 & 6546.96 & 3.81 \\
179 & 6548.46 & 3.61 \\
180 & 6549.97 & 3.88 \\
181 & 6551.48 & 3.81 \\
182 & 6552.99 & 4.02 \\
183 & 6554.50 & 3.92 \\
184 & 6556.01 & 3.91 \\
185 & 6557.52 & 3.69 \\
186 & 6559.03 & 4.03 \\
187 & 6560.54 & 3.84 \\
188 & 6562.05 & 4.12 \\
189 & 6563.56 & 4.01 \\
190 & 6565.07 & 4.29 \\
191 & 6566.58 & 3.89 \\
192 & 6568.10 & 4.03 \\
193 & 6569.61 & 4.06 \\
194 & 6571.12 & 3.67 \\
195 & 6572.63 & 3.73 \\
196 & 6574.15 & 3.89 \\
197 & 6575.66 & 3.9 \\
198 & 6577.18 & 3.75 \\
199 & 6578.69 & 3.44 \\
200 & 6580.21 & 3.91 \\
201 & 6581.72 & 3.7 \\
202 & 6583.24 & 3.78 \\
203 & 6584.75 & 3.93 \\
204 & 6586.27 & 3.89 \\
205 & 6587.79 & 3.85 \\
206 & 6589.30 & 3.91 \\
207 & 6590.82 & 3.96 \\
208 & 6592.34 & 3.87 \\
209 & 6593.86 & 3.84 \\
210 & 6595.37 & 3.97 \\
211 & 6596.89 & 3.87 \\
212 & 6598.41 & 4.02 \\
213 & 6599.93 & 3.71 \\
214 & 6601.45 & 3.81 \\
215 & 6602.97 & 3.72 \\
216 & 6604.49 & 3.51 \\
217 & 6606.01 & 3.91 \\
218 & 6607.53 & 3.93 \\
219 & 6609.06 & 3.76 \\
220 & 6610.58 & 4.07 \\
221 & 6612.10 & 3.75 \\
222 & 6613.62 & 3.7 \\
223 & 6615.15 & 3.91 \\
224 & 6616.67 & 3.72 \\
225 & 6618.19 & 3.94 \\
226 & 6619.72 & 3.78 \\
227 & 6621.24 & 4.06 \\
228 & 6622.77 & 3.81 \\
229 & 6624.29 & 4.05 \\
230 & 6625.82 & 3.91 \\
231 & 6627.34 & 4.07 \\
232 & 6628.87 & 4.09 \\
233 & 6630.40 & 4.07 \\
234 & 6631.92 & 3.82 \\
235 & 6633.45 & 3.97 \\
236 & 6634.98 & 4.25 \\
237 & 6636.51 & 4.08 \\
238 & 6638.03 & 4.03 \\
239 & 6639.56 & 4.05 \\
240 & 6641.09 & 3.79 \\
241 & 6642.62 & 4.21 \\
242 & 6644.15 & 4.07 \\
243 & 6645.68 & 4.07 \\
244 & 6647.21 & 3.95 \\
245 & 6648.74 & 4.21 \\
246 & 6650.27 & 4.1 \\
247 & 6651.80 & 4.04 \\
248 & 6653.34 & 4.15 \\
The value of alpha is 0.44 mag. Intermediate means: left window 7.86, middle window 4.03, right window 3.91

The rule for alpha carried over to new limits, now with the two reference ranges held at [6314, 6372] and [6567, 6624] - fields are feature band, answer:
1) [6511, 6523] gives 0.23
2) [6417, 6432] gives 0.28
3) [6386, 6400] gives 0.21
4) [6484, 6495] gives 0.25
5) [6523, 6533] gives 0.38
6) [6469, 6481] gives 0.27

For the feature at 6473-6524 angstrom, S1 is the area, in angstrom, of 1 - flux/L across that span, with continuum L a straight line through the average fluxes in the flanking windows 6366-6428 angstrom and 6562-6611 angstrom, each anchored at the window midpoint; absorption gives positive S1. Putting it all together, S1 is 6.3 angstrom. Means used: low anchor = 4.81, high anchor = 3.86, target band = 3.77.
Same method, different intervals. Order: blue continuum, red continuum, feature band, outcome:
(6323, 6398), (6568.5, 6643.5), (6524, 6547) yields 4.7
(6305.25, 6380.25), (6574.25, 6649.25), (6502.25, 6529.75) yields 5.8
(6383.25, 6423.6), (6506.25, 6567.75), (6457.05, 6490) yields 1.9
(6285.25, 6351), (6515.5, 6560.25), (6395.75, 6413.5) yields 4.8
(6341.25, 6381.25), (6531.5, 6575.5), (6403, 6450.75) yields 6.6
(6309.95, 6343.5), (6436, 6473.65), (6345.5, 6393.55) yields 5.2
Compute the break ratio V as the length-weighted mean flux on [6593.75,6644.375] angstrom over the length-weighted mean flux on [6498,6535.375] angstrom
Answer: 1.1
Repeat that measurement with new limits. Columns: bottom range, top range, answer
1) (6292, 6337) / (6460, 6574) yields 0.45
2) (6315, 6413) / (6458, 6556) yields 0.65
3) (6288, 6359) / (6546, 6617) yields 0.49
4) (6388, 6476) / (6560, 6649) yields 0.91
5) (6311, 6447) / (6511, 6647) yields 0.70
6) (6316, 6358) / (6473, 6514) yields 0.58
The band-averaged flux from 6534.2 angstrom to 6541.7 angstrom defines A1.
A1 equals 3.98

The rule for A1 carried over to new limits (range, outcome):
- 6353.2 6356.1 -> 5.73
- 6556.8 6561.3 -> 3.86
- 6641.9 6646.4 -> 4.12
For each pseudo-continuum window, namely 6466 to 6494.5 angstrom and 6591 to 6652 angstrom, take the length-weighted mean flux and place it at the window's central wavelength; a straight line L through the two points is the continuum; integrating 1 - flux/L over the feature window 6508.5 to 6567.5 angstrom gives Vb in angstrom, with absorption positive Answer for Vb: 3.2 angstrom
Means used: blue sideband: 3.93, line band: 3.72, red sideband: 3.94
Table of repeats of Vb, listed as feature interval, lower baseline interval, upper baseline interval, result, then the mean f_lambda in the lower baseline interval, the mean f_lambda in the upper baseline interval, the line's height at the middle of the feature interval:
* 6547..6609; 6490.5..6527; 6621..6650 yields 0.3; 3.7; 4.03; 3.88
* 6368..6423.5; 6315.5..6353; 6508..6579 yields 9.3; 6.67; 3.74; 5.8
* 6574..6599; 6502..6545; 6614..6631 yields -0.1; 3.66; 3.94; 3.84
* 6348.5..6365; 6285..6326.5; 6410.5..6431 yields 3.1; 9.3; 4.4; 7.12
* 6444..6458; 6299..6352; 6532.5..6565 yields 3.6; 7.5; 3.82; 5.43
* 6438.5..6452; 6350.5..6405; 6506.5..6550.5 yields 1.3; 5.24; 3.64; 4.52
